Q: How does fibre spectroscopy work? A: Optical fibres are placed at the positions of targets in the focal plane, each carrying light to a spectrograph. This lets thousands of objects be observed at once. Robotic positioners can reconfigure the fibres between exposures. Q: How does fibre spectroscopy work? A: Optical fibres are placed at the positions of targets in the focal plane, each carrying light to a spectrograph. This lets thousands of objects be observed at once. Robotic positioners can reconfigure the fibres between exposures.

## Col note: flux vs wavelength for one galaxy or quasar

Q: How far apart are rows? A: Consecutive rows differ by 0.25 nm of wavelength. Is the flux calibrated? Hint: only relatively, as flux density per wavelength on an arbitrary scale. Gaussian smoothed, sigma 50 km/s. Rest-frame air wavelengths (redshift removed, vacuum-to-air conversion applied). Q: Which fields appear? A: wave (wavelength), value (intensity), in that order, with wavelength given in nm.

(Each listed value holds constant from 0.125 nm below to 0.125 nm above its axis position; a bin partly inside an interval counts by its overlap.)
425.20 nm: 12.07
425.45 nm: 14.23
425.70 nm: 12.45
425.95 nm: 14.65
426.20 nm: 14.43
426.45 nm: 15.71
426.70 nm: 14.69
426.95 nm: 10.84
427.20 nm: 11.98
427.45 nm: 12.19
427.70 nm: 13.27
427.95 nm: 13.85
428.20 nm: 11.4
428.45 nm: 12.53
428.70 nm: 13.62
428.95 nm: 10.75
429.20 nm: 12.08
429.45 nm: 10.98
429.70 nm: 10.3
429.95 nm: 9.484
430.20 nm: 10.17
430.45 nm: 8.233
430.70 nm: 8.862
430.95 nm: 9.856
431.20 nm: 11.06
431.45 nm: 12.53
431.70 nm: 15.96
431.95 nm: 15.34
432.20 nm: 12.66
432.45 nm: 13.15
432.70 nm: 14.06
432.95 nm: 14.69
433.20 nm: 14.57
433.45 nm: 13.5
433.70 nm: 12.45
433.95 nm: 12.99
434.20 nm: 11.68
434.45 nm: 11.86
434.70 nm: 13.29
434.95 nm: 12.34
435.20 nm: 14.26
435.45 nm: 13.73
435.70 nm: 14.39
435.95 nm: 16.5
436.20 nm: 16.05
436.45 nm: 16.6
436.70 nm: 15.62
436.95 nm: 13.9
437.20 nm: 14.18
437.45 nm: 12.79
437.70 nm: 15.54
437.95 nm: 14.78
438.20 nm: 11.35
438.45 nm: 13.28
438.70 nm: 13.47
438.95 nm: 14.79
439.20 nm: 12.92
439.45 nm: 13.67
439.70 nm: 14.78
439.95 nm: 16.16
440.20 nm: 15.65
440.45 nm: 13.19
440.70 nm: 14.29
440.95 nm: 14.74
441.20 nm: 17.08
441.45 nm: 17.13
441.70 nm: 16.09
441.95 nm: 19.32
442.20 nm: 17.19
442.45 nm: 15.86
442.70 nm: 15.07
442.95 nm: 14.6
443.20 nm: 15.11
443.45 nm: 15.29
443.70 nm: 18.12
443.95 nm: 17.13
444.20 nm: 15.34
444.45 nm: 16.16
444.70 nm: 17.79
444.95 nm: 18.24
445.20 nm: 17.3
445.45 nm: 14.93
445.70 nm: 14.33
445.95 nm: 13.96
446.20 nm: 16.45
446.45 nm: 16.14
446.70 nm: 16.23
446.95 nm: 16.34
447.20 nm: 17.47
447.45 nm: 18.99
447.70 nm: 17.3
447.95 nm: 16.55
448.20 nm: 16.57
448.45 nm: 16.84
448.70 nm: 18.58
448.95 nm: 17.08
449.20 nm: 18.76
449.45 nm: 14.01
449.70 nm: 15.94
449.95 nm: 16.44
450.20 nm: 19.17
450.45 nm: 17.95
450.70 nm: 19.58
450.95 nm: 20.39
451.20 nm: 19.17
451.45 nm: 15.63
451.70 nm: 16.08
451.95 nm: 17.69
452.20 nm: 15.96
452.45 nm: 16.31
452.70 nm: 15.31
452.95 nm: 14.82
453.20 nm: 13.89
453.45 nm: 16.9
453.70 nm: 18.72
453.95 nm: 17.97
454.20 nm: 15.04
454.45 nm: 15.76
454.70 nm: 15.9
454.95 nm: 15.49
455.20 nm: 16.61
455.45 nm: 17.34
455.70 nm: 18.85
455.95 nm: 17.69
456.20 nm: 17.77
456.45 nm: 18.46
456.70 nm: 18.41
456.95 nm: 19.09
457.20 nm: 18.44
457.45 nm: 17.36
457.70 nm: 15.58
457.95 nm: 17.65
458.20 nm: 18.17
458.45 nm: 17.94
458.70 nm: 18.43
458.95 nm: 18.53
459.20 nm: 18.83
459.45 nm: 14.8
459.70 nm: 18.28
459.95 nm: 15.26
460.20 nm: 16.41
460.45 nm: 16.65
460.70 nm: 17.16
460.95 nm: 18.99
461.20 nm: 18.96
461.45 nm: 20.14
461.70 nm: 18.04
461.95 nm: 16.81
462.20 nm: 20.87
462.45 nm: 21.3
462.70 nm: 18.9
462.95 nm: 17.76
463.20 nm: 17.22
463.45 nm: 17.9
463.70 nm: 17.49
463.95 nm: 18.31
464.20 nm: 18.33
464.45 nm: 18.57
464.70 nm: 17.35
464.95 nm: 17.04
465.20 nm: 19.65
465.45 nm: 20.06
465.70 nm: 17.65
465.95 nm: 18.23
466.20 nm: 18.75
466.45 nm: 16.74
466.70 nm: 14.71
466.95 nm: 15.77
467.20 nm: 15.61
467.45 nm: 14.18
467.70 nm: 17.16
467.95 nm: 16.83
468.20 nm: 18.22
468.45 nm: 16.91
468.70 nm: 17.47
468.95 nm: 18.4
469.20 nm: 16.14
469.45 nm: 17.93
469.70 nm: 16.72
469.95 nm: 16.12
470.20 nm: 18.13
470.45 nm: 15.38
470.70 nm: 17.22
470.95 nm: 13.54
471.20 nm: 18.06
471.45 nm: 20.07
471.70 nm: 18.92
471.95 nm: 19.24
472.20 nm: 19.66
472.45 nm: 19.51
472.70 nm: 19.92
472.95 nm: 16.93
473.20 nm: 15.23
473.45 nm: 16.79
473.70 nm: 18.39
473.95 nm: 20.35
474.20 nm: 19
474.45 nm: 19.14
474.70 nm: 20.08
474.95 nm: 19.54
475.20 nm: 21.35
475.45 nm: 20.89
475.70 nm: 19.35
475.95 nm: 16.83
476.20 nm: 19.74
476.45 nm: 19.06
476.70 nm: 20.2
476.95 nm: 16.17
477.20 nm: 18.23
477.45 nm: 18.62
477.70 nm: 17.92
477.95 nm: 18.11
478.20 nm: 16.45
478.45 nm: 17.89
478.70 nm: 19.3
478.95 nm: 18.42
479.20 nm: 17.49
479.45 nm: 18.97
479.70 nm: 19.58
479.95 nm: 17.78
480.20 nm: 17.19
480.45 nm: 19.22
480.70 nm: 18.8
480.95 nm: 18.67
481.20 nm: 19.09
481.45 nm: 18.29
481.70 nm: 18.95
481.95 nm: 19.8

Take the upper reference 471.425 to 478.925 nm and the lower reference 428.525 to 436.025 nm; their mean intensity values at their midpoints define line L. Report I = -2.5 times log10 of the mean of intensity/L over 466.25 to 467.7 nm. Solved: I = 0.12 mag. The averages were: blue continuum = 12.5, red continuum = 18.7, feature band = 15.7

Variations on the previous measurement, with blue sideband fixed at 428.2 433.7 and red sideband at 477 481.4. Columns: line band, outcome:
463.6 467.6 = -0.05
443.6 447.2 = -0.17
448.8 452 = -0.20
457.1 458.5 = -0.13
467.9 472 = -0.01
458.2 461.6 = -0.12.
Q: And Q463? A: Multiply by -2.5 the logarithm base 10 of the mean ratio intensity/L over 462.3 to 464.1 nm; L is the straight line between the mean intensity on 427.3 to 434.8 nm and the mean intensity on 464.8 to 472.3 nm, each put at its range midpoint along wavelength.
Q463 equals -0.11 mag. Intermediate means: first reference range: 12.2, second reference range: 17.3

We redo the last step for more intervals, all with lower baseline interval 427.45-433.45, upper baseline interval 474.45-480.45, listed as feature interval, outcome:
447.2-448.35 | -0.190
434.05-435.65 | -0.012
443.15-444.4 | -0.161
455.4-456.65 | -0.152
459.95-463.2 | -0.115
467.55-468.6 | 0.011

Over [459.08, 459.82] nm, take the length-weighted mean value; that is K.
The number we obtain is 17.3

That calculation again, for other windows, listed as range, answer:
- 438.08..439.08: 13.2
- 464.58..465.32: 18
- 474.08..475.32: 19.8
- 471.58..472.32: 19.3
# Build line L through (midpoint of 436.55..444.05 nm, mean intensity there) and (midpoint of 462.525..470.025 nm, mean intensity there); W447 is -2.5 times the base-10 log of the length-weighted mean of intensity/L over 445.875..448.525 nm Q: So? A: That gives -0.06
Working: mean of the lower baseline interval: 15.1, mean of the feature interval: 16.7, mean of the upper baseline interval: 17.4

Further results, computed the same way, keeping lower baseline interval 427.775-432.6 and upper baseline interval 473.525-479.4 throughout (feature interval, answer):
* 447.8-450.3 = -0.162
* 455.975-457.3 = -0.166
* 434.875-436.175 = -0.152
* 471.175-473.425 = -0.024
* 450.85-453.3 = -0.099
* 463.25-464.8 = -0.066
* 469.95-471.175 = 0.105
